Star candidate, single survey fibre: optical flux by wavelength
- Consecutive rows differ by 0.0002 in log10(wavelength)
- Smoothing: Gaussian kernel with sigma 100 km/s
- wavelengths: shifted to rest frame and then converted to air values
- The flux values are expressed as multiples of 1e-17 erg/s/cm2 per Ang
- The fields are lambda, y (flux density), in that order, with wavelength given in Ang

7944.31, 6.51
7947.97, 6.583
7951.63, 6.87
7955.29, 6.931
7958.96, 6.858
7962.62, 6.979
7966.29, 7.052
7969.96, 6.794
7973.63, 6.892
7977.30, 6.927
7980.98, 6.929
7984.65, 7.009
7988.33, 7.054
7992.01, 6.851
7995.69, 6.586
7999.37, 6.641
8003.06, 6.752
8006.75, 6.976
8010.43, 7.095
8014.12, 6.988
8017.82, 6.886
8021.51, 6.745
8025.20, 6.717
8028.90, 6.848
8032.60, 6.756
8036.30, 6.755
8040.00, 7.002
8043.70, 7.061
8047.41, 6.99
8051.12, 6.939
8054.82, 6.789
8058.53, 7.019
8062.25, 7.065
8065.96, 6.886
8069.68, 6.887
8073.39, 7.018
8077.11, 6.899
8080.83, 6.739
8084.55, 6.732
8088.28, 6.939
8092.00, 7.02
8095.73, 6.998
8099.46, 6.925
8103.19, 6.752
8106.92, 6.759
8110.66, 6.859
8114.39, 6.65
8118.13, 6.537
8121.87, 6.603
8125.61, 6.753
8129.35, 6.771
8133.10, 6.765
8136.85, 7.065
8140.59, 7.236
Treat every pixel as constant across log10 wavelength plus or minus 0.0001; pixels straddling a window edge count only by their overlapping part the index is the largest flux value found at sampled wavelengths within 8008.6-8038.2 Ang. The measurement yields 7.095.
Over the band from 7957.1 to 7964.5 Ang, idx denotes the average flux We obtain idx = 6.92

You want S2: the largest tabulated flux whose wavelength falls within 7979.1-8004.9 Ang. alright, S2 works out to 7.054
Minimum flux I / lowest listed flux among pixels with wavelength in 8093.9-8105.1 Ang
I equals 6.752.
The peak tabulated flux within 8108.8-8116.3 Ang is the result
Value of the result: 6.859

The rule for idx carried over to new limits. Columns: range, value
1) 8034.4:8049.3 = 6.95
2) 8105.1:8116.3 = 6.75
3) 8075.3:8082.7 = 6.82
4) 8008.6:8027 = 6.89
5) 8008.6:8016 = 7.03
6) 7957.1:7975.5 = 6.92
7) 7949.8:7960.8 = 6.89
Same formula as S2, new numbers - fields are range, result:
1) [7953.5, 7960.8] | 6.931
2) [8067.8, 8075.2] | 7.018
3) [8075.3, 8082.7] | 6.899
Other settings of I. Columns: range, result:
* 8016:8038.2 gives 6.717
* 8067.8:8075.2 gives 6.887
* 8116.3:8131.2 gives 6.537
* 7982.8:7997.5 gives 6.586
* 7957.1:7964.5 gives 6.858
